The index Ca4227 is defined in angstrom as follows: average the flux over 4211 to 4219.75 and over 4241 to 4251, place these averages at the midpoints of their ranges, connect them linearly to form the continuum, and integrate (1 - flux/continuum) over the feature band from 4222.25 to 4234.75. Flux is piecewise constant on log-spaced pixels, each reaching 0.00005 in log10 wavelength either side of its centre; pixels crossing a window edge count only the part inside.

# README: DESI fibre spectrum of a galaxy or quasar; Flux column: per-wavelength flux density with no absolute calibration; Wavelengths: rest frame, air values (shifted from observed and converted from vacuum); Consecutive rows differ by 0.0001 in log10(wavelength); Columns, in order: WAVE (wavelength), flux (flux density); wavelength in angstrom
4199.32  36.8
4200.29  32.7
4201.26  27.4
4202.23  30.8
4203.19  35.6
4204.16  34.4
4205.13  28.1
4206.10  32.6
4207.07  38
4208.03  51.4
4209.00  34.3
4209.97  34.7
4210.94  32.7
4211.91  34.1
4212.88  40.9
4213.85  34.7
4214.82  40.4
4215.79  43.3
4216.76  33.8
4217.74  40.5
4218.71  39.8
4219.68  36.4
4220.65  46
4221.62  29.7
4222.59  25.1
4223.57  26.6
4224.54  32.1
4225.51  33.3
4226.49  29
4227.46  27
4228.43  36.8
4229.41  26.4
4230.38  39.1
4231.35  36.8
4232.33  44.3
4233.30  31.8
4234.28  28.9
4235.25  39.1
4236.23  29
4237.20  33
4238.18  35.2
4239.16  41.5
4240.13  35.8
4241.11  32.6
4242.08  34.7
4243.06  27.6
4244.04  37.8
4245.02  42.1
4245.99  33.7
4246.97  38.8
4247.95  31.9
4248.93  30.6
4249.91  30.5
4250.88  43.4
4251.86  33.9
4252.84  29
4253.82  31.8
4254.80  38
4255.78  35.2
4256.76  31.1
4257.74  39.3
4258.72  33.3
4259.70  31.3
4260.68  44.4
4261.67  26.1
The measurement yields 1.5 angstrom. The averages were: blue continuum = 38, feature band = 32.2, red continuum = 34.7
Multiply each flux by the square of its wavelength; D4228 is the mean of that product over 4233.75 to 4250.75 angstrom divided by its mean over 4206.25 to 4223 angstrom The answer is 0.9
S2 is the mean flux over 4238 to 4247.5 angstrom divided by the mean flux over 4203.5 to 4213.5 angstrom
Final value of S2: 1.00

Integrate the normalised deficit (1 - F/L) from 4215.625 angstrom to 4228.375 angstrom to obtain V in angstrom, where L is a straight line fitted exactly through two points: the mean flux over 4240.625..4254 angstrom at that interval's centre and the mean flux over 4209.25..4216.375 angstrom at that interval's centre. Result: 0.87 angstrom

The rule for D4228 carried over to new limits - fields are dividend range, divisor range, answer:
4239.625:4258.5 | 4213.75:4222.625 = 0.93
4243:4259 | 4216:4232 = 1.04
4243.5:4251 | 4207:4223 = 0.97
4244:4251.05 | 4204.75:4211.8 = 1.01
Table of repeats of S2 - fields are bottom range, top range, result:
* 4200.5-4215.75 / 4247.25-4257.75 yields 0.95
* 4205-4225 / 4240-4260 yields 0.95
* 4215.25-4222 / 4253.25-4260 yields 0.89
